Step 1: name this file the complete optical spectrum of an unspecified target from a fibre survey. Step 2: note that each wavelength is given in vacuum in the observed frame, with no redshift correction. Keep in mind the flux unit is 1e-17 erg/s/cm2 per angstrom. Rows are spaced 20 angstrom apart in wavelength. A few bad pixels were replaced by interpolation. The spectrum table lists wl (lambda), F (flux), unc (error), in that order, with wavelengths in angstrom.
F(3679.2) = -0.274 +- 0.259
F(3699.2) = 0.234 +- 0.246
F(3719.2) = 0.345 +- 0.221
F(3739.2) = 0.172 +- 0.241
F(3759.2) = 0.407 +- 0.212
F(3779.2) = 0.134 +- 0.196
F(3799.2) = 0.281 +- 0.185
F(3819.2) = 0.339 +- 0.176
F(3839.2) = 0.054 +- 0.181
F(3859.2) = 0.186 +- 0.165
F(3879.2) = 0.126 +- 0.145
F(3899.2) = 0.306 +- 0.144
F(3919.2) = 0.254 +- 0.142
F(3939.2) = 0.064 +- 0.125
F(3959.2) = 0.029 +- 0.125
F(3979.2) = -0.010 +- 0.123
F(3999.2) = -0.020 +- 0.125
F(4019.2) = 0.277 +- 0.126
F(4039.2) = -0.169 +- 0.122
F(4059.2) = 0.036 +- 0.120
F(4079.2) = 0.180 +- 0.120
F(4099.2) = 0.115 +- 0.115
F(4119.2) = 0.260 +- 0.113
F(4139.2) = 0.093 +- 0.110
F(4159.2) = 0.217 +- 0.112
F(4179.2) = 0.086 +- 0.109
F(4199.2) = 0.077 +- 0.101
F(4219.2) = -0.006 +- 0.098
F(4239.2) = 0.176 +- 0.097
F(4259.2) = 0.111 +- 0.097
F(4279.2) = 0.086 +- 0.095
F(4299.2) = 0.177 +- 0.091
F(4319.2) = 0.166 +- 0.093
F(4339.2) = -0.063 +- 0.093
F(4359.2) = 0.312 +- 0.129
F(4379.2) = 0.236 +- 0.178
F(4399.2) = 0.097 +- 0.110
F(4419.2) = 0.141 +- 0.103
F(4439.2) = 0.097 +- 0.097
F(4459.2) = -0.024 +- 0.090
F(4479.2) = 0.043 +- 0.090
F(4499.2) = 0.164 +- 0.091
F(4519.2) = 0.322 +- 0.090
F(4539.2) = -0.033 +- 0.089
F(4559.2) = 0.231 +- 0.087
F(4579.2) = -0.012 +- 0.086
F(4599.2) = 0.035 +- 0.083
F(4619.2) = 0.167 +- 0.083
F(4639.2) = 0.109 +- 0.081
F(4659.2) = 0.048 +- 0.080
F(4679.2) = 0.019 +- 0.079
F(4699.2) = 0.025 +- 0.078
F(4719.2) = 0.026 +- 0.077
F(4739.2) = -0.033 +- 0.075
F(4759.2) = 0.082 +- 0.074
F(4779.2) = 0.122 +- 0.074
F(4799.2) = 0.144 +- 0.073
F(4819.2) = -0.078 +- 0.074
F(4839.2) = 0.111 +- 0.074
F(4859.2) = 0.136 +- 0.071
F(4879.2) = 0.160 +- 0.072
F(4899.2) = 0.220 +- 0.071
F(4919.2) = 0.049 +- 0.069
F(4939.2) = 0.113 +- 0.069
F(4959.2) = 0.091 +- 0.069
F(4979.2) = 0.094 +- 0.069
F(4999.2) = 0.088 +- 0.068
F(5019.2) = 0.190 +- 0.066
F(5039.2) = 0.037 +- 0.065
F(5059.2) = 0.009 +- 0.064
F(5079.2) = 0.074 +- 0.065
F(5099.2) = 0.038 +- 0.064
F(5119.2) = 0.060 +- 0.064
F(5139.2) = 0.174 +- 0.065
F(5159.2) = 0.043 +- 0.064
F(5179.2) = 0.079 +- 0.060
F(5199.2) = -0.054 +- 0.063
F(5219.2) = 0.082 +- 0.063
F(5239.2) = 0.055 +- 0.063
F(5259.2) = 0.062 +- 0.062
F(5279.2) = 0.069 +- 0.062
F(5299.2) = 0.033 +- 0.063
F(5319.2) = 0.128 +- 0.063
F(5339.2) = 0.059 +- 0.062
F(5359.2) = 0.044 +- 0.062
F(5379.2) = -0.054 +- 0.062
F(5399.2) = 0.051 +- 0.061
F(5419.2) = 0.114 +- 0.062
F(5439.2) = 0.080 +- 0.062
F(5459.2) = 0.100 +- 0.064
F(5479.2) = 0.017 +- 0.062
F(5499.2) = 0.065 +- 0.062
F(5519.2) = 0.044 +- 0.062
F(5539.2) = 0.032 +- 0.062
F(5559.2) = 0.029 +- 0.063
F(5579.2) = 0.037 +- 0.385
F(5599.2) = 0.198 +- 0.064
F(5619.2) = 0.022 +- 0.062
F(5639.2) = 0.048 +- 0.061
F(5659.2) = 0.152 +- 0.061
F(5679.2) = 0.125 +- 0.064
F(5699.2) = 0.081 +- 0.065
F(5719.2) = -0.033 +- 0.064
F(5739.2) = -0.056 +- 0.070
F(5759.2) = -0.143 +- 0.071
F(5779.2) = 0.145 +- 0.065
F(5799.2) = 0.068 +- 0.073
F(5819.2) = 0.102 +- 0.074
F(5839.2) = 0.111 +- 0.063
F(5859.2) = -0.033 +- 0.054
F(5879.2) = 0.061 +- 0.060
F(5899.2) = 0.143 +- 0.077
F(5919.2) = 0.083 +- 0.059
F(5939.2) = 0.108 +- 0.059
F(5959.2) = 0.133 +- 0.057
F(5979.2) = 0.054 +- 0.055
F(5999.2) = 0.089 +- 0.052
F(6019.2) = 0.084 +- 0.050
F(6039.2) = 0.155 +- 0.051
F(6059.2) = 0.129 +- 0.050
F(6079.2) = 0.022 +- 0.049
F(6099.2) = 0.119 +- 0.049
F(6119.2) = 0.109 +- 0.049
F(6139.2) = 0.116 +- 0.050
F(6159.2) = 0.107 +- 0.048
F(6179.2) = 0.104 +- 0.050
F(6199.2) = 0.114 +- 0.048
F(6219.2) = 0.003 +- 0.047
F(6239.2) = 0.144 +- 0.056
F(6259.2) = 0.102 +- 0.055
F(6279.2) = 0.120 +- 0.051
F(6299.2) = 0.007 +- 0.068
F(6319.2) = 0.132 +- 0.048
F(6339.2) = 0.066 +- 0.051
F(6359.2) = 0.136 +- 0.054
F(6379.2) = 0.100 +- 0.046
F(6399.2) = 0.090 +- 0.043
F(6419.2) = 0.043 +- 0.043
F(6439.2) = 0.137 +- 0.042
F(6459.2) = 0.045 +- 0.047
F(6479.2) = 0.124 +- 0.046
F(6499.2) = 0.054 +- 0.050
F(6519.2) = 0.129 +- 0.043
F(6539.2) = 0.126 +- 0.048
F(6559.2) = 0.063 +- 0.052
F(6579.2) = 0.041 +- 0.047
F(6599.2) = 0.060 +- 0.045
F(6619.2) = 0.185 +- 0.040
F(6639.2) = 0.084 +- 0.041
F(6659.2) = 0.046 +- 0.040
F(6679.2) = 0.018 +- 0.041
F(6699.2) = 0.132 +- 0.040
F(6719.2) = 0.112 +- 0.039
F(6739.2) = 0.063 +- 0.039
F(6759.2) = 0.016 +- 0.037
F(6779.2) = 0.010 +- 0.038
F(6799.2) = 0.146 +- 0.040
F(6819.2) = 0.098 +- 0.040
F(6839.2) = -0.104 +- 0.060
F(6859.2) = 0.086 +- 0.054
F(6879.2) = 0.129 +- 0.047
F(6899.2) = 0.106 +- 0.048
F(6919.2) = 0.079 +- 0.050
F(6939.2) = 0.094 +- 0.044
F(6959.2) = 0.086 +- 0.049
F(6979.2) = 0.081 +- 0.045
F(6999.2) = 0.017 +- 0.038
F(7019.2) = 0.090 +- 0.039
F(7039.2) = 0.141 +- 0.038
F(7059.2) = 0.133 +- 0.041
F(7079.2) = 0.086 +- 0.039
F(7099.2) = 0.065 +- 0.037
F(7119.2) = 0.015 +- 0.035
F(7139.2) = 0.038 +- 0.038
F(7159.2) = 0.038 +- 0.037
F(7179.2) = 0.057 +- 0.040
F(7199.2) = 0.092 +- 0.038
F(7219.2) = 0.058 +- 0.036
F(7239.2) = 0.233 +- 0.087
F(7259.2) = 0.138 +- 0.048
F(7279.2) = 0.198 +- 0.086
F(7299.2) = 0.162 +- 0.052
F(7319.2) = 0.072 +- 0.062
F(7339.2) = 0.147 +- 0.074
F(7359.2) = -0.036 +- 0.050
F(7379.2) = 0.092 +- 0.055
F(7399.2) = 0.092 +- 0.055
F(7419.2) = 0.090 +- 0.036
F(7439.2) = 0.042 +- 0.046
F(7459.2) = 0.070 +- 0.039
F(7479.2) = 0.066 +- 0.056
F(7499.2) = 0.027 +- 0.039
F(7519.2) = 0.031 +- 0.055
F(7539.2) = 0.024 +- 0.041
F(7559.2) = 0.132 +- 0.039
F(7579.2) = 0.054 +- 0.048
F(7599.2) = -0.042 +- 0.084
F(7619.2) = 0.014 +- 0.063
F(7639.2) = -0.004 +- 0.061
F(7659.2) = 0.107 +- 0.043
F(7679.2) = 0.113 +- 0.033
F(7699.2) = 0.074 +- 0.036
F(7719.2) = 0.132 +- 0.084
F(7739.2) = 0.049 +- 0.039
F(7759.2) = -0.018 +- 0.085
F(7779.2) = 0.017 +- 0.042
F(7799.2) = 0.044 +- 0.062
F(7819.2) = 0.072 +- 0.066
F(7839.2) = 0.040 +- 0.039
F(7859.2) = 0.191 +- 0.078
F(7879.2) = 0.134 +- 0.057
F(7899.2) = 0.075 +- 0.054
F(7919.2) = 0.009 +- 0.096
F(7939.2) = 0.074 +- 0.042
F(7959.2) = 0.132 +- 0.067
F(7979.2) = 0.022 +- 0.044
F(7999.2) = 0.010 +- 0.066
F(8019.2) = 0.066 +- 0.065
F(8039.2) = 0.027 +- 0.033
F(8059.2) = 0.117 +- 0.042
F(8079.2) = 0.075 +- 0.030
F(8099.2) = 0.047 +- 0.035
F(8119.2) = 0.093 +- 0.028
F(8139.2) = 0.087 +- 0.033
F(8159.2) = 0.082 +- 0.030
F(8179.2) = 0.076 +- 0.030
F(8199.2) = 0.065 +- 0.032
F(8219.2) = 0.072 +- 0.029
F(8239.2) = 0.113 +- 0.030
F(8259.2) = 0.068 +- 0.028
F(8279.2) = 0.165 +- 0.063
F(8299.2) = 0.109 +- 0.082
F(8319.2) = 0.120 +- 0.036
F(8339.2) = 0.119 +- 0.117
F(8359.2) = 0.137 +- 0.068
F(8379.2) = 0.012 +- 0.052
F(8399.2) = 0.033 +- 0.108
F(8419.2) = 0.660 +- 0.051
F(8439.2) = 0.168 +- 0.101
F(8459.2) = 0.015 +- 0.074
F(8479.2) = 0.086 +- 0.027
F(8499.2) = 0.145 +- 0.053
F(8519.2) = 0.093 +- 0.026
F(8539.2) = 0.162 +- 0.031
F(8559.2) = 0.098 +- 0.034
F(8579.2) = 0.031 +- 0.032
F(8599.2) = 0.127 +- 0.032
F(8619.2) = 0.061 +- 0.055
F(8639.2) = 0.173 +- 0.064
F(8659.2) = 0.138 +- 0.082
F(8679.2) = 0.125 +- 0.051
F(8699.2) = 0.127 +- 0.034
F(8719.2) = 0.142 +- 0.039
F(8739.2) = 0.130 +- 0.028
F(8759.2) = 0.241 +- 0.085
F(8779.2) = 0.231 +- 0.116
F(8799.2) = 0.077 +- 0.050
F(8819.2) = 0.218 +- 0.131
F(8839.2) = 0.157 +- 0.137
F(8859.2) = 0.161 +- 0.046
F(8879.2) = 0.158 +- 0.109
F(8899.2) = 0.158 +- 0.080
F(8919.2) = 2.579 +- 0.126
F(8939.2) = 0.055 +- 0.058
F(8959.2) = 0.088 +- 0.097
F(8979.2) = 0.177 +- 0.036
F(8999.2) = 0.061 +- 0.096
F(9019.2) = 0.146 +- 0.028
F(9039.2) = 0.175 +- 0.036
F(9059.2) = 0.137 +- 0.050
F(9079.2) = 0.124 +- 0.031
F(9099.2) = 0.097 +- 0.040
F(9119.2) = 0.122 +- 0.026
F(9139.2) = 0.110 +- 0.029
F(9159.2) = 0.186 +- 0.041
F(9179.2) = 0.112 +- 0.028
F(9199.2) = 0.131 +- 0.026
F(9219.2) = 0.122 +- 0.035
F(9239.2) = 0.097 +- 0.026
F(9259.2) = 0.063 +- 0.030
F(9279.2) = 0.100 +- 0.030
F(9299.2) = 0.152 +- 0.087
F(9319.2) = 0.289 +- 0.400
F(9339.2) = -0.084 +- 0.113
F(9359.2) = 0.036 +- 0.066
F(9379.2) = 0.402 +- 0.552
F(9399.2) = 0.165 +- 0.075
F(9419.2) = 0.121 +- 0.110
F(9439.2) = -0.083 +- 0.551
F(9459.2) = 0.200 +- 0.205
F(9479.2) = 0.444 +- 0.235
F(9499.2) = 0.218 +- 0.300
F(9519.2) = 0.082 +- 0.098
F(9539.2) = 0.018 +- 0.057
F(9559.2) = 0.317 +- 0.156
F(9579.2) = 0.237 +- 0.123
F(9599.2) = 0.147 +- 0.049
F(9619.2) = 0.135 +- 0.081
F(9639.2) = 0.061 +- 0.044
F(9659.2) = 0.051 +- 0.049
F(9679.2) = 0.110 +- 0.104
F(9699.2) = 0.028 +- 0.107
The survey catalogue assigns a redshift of 1.26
